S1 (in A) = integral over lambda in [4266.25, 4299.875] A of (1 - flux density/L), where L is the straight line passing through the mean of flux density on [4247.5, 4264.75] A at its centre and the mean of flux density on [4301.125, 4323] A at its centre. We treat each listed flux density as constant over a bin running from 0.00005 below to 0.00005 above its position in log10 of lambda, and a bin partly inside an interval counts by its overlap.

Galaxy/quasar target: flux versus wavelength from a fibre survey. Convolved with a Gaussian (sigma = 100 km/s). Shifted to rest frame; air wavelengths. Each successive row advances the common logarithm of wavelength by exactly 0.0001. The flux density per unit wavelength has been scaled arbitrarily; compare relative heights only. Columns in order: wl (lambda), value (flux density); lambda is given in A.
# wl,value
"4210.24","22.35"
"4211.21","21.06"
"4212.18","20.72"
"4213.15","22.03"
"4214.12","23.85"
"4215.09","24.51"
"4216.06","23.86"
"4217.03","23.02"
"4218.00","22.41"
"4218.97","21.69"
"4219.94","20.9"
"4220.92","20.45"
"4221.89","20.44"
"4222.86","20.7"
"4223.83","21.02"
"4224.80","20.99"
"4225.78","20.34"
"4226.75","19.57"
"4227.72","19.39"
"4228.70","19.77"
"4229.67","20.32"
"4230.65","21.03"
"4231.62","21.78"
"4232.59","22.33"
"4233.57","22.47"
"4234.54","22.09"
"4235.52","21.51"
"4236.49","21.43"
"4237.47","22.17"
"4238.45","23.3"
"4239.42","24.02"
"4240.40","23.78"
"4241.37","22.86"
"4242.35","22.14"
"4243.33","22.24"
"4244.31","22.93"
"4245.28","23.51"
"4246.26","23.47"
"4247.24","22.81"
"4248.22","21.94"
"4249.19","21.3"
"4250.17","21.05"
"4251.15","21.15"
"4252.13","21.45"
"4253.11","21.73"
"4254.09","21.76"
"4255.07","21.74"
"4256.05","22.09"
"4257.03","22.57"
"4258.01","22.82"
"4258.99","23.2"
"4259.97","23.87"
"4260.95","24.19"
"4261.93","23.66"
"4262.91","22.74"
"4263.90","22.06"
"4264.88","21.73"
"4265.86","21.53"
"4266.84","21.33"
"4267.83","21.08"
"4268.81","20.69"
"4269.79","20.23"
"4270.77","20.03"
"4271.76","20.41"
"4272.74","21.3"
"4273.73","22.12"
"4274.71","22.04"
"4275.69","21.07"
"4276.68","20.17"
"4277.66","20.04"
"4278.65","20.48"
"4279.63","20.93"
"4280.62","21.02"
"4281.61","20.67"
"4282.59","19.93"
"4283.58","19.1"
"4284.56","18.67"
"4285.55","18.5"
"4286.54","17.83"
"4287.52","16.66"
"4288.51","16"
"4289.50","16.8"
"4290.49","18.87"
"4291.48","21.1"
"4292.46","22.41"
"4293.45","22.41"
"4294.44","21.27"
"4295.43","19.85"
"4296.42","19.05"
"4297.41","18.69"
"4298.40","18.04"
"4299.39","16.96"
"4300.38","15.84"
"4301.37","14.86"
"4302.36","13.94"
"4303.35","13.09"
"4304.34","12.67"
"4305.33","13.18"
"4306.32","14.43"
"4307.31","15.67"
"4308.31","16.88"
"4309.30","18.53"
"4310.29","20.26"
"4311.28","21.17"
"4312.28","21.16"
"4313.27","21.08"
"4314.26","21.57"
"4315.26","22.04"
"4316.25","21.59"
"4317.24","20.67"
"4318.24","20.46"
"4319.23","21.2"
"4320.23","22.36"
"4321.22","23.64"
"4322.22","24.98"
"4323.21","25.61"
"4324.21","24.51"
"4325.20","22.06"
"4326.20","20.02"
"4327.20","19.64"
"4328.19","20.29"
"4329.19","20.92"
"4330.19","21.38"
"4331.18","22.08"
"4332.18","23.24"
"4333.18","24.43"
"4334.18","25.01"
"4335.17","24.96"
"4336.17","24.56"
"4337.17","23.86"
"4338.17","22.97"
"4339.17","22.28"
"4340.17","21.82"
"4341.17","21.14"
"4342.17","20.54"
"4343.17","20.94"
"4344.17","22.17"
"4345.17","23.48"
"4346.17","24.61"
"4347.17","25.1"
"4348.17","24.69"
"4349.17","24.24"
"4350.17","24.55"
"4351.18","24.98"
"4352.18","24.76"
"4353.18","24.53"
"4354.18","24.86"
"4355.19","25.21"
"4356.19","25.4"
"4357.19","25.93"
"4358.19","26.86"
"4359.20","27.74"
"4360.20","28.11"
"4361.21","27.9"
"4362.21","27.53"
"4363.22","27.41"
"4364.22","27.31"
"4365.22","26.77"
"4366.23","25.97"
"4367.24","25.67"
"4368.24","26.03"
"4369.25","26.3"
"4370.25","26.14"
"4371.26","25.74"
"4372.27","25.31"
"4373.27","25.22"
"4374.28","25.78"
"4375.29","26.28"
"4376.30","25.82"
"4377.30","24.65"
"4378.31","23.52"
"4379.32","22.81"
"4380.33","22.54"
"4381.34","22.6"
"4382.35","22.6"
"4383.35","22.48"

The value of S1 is 1.39 A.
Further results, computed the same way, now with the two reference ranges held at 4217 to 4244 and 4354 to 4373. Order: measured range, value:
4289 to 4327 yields 7.7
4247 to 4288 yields 3.1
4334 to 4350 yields 1.5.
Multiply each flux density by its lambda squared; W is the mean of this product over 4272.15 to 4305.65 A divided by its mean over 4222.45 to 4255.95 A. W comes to 0.88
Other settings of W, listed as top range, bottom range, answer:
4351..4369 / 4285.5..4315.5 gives 1.50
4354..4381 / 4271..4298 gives 1.35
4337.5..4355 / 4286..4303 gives 1.32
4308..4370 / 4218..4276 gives 1.13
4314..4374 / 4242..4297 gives 1.18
